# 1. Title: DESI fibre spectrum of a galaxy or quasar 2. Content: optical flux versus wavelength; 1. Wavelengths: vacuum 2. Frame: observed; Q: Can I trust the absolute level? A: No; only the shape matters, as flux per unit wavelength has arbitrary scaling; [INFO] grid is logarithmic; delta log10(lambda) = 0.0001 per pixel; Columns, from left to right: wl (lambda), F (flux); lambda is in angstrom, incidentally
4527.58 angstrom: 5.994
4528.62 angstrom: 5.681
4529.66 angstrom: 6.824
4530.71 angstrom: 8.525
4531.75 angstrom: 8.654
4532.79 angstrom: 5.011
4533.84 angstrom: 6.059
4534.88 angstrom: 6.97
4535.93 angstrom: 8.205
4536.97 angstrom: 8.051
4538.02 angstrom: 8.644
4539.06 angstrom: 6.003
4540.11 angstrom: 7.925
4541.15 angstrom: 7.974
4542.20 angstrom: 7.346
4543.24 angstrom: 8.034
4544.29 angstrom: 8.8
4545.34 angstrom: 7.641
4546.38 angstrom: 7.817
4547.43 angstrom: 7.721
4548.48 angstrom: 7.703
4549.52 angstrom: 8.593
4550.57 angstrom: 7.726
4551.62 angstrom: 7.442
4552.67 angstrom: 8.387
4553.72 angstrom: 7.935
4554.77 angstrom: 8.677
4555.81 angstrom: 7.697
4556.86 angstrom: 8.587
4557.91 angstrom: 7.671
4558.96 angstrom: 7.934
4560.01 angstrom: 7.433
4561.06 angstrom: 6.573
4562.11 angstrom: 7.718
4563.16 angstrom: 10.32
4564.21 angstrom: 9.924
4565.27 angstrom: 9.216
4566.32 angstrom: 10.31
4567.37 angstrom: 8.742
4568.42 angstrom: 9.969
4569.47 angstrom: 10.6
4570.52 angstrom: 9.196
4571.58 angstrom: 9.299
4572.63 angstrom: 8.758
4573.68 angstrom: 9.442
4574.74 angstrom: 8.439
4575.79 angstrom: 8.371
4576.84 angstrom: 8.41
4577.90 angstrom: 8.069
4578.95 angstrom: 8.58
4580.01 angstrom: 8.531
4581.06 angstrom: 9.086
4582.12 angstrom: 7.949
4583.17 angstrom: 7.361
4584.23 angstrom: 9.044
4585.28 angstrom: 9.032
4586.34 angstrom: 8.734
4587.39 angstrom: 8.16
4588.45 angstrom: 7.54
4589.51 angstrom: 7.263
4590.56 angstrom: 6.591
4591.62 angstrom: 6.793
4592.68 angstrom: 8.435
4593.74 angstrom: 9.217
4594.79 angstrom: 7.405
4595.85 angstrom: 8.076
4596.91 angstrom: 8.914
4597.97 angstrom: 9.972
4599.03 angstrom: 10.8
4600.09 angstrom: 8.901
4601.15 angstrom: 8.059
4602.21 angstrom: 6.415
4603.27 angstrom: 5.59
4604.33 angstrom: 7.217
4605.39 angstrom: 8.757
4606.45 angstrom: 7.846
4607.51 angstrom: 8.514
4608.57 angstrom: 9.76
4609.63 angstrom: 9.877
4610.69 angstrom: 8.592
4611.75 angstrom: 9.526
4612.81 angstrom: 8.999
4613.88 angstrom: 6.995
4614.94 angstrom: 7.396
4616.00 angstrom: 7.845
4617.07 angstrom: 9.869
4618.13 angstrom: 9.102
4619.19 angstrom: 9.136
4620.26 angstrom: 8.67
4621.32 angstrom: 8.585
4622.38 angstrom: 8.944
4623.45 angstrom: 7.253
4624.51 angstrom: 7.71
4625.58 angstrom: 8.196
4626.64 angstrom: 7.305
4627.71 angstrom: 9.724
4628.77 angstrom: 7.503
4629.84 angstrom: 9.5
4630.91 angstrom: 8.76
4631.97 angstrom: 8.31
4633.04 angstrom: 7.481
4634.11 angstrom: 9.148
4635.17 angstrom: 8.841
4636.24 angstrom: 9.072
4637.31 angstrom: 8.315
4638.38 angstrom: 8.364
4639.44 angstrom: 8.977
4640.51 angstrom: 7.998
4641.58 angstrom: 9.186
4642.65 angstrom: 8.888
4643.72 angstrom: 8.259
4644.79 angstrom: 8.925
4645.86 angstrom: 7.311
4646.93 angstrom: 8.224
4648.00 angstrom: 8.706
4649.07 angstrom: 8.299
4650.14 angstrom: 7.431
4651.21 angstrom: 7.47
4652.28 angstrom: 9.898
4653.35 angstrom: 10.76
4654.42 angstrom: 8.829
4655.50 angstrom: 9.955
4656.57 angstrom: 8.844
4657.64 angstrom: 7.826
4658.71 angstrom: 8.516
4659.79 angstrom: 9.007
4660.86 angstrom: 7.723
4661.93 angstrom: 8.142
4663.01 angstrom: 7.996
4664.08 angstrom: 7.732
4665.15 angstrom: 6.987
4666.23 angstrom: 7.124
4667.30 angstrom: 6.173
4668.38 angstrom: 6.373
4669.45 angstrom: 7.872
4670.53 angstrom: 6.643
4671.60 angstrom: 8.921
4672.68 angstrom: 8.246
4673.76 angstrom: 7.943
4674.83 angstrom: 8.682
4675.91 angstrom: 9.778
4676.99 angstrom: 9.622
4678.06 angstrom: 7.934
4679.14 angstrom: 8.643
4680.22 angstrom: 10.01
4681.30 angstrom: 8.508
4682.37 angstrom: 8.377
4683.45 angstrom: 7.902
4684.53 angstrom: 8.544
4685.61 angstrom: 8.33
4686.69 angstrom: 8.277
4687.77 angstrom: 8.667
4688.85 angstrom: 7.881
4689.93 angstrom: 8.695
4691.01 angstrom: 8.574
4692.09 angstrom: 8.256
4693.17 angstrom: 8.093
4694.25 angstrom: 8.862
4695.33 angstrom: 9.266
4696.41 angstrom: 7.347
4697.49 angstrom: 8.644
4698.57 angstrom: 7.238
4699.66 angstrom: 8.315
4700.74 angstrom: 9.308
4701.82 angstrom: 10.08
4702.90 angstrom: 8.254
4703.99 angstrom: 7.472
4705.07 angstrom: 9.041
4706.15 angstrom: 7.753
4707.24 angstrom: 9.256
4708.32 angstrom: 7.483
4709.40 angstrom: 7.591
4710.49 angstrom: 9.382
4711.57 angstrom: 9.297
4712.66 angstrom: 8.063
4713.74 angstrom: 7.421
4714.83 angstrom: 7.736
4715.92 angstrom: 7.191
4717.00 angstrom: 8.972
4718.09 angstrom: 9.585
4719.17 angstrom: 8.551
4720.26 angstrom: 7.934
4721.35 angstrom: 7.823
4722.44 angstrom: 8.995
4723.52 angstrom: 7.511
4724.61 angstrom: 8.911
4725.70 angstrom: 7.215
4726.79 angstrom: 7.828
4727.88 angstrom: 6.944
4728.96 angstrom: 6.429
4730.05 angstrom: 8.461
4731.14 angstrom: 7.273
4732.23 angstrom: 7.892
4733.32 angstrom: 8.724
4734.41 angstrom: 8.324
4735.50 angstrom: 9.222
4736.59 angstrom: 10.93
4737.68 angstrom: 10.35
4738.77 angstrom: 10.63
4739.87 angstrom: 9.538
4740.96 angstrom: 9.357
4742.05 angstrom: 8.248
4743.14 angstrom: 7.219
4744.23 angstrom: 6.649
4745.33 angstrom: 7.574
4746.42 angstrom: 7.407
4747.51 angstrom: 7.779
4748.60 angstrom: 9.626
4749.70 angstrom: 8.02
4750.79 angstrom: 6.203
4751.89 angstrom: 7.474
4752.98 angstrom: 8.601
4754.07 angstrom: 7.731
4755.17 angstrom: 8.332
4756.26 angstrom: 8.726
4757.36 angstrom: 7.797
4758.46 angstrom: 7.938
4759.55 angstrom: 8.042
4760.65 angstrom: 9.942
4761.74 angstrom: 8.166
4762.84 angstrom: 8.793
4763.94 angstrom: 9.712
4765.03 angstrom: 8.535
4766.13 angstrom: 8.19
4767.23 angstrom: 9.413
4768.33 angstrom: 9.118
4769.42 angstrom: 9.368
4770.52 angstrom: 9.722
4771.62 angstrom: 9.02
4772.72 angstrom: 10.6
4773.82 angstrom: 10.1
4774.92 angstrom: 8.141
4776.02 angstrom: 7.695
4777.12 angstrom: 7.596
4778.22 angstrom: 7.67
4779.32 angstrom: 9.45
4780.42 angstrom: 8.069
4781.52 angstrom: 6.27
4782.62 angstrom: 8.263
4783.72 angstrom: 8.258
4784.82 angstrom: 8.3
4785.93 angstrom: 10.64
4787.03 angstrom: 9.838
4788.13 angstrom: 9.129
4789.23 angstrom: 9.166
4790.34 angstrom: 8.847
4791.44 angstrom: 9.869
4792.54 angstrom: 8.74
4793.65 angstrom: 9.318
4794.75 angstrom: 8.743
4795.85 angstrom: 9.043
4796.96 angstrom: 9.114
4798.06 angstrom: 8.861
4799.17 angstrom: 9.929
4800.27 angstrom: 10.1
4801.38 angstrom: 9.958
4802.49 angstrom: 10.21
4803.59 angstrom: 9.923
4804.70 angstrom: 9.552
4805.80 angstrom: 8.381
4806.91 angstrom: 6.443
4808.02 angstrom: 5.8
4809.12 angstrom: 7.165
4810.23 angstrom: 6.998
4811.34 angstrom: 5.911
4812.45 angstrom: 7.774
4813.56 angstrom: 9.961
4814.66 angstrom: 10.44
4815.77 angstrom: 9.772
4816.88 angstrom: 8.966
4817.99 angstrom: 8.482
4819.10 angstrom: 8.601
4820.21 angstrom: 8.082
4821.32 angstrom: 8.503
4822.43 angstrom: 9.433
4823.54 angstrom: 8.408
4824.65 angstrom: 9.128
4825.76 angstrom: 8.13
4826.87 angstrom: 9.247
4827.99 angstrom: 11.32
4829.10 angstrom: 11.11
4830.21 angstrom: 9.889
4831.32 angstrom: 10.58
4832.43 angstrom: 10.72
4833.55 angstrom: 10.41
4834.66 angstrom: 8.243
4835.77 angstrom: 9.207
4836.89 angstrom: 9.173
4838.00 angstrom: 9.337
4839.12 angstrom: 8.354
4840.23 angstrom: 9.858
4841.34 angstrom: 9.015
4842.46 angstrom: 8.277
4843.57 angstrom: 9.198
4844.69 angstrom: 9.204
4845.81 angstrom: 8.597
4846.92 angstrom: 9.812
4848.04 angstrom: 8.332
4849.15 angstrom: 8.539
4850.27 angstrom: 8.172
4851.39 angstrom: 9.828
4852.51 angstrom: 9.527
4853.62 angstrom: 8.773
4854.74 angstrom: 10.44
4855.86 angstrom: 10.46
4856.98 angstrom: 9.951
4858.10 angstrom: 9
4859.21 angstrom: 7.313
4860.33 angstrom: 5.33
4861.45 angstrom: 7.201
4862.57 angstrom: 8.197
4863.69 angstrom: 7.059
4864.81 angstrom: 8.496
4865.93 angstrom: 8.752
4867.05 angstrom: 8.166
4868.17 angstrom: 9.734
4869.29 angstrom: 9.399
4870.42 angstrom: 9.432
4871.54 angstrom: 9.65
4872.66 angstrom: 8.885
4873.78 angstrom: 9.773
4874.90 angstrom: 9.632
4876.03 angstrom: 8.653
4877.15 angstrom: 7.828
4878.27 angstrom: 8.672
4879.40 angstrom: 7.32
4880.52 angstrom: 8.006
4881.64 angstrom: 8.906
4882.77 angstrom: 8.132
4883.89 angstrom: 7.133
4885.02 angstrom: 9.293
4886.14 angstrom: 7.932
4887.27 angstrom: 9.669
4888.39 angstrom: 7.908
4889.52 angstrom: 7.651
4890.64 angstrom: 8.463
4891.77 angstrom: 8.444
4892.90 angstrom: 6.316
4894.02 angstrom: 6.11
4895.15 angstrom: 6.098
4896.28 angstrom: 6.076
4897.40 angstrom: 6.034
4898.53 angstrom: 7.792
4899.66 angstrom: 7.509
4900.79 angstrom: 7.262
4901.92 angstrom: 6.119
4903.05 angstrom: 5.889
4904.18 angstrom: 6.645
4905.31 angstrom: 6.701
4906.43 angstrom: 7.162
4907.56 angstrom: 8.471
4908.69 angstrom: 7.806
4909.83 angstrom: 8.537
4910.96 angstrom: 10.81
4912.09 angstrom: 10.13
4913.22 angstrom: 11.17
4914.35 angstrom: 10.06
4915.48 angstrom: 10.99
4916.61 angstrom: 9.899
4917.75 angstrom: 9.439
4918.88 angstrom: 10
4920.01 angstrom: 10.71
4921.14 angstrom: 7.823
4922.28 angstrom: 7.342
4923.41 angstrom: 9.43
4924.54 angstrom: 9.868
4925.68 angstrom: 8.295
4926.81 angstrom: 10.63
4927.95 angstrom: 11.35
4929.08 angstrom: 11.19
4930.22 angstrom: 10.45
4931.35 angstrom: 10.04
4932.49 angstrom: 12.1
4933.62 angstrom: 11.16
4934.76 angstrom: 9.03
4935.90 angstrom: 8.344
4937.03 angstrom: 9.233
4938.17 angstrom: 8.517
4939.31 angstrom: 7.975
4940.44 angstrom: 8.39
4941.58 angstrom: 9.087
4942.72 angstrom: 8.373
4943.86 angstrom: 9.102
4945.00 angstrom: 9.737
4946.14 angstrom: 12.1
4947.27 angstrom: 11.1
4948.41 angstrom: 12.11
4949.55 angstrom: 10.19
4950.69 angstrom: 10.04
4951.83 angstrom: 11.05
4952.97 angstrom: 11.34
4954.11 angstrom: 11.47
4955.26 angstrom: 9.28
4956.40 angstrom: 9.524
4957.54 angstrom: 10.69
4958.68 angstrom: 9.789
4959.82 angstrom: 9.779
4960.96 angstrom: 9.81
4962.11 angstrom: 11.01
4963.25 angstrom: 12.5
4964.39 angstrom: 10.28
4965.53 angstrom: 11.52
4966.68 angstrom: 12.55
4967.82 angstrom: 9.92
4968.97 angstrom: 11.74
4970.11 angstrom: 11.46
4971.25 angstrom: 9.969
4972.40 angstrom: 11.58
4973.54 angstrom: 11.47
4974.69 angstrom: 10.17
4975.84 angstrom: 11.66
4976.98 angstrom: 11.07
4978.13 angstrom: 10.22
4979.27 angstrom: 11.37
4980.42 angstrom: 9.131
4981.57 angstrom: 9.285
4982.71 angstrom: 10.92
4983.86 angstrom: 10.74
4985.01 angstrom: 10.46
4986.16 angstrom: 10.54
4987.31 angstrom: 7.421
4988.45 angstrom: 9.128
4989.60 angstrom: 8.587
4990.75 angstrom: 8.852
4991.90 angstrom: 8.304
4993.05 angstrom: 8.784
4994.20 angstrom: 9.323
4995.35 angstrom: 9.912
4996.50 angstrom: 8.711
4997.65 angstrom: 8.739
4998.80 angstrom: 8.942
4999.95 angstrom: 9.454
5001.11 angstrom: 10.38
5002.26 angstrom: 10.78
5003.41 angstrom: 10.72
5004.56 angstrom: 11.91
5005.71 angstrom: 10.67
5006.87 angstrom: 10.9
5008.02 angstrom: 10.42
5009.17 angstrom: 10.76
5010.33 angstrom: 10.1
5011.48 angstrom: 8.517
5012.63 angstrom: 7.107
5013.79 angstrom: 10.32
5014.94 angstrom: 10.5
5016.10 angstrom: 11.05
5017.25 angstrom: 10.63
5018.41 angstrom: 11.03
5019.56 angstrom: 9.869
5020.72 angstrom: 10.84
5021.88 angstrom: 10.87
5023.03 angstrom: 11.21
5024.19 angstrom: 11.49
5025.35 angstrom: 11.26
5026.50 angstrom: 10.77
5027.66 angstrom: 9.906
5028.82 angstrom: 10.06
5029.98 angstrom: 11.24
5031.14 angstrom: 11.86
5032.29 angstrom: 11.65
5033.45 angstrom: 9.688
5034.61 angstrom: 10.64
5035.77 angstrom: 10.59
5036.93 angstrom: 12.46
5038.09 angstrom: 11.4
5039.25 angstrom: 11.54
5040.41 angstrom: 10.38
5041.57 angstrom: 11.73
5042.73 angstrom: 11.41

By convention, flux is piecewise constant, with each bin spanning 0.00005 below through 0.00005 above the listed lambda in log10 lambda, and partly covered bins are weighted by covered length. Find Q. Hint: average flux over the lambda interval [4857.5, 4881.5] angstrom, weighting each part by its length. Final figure 8.42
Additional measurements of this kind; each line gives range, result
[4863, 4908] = 7.93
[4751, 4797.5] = 8.73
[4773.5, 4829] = 8.77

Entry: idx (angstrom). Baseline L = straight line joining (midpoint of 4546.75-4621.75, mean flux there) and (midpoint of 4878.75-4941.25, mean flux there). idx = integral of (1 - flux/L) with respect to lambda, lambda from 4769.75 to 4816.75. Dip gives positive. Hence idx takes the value -1.2 angstrom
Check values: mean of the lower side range 8.45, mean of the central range 8.78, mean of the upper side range 8.62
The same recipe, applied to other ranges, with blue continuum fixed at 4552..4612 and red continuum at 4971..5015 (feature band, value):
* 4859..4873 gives 1.8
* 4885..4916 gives 5.4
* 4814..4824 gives 0.4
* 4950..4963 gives -0.8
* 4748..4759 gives 1.3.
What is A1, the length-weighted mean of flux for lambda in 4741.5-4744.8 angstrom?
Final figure 7.37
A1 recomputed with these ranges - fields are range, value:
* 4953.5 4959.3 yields 10.2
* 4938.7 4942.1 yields 8.48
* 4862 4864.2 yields 7.64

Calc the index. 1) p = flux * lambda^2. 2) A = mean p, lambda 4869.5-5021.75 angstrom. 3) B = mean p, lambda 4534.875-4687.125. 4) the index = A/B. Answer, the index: 1.31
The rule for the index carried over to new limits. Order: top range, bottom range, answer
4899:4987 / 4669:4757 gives 1.30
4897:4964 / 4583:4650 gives 1.29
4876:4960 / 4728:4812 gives 1.11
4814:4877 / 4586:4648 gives 1.19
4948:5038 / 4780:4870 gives 1.25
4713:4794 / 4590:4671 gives 1.08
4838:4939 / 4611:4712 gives 1.14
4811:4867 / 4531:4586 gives 1.22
